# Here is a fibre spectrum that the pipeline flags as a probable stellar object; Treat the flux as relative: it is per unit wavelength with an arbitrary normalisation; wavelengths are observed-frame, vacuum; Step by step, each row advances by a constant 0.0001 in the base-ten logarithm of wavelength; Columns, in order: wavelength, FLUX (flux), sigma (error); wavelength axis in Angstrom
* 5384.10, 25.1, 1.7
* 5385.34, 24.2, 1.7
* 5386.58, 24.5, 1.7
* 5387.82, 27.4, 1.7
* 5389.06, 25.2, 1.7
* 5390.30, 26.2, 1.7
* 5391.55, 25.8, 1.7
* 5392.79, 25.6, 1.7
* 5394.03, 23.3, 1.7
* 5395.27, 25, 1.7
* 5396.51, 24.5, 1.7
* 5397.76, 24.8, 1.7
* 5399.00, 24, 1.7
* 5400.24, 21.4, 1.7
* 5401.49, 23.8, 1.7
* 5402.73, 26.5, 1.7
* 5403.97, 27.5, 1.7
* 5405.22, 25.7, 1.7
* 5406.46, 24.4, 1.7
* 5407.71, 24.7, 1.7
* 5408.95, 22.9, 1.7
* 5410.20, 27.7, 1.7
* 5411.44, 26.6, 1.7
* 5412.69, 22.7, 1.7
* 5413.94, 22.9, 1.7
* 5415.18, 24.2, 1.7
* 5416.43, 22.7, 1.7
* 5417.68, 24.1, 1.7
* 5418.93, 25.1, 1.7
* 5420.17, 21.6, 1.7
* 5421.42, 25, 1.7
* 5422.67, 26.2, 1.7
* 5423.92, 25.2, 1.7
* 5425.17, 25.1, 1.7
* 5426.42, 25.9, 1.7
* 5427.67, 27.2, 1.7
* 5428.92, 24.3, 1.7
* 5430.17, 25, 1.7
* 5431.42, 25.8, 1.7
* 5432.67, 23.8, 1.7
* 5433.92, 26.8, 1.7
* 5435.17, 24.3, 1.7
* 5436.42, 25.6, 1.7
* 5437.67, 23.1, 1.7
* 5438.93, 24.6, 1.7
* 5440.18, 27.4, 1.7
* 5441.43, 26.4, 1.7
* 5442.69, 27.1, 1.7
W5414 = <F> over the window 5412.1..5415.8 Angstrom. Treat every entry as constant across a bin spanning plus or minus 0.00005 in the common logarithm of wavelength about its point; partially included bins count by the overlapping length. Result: 23.3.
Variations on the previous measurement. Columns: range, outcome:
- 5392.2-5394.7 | 24.5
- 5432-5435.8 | 25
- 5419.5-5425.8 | 24.6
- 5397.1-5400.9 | 23.4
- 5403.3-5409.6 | 25.1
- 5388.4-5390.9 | 25.7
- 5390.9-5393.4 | 25.6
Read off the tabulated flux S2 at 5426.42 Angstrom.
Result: 25.9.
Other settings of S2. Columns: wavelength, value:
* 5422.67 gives 26.2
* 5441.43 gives 26.4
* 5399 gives 24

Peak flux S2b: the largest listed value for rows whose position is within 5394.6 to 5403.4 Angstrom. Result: 26.5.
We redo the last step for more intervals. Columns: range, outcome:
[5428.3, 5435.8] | 26.8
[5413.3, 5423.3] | 26.2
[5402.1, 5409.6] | 27.5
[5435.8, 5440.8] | 27.4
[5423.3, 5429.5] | 27.2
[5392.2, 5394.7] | 25.6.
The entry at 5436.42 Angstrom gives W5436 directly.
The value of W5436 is 25.6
